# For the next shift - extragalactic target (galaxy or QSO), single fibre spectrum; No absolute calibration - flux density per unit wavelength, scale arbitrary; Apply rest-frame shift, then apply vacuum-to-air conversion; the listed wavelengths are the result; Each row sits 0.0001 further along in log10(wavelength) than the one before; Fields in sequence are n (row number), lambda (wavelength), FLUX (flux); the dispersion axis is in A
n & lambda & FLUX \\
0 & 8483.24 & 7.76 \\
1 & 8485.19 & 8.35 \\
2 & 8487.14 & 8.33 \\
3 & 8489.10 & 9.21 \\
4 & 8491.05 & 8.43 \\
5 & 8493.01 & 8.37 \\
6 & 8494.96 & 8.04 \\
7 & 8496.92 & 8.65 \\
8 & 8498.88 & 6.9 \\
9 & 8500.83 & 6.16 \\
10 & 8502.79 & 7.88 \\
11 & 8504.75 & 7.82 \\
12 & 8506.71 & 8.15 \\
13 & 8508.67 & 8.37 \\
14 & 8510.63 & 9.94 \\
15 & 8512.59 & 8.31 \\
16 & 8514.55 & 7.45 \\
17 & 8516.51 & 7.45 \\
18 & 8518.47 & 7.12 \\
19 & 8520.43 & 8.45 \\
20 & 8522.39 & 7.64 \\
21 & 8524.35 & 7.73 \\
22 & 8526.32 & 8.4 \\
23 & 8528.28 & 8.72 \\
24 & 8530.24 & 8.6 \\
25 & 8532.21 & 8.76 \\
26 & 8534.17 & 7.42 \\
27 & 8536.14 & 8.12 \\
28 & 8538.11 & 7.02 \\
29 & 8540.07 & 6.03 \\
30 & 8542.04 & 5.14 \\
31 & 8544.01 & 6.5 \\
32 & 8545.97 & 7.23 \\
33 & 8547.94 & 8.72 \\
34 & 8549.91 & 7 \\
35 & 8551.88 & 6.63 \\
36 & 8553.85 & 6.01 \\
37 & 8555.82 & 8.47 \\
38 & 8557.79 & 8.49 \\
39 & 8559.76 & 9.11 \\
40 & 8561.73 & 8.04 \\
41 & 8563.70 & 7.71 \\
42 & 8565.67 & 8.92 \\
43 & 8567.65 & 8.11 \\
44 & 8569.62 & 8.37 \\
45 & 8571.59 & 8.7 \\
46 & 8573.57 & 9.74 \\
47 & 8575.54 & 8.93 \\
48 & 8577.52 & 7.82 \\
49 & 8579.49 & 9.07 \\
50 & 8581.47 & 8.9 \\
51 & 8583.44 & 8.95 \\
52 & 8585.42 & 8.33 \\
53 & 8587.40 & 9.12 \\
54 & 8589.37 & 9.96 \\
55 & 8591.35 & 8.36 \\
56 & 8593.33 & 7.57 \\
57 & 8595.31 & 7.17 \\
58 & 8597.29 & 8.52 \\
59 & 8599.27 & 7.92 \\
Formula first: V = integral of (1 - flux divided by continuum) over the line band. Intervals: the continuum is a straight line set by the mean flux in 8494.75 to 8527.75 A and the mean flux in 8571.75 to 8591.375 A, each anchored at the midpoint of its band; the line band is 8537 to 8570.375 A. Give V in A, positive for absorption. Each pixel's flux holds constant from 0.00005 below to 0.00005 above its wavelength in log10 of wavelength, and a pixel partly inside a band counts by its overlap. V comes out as 4.1 A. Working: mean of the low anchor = 7.92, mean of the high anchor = 8.94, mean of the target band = 7.5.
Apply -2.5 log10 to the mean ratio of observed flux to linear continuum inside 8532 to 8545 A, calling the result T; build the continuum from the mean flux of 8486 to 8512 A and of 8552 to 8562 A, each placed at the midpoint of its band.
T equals 0.16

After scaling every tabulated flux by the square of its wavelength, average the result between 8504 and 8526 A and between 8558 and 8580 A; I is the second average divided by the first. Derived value 1.1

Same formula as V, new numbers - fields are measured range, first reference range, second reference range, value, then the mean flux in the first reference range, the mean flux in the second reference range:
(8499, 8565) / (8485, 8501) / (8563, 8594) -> 5.27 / 8.13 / 8.68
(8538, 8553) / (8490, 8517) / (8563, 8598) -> 2.81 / 8.01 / 8.58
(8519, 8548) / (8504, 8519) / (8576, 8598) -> 2.25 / 8.11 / 8.53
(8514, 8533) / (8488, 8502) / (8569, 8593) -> 0.50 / 7.97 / 8.83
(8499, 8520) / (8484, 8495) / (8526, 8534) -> 1.64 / 8.48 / 8.52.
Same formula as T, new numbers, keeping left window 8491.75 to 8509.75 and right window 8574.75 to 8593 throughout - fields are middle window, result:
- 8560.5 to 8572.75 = 0.03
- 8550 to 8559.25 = 0.14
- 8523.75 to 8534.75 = -0.02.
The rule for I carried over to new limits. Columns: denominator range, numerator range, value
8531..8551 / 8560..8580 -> 1.20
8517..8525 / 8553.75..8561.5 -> 1.08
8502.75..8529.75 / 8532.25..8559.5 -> 0.90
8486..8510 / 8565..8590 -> 1.12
